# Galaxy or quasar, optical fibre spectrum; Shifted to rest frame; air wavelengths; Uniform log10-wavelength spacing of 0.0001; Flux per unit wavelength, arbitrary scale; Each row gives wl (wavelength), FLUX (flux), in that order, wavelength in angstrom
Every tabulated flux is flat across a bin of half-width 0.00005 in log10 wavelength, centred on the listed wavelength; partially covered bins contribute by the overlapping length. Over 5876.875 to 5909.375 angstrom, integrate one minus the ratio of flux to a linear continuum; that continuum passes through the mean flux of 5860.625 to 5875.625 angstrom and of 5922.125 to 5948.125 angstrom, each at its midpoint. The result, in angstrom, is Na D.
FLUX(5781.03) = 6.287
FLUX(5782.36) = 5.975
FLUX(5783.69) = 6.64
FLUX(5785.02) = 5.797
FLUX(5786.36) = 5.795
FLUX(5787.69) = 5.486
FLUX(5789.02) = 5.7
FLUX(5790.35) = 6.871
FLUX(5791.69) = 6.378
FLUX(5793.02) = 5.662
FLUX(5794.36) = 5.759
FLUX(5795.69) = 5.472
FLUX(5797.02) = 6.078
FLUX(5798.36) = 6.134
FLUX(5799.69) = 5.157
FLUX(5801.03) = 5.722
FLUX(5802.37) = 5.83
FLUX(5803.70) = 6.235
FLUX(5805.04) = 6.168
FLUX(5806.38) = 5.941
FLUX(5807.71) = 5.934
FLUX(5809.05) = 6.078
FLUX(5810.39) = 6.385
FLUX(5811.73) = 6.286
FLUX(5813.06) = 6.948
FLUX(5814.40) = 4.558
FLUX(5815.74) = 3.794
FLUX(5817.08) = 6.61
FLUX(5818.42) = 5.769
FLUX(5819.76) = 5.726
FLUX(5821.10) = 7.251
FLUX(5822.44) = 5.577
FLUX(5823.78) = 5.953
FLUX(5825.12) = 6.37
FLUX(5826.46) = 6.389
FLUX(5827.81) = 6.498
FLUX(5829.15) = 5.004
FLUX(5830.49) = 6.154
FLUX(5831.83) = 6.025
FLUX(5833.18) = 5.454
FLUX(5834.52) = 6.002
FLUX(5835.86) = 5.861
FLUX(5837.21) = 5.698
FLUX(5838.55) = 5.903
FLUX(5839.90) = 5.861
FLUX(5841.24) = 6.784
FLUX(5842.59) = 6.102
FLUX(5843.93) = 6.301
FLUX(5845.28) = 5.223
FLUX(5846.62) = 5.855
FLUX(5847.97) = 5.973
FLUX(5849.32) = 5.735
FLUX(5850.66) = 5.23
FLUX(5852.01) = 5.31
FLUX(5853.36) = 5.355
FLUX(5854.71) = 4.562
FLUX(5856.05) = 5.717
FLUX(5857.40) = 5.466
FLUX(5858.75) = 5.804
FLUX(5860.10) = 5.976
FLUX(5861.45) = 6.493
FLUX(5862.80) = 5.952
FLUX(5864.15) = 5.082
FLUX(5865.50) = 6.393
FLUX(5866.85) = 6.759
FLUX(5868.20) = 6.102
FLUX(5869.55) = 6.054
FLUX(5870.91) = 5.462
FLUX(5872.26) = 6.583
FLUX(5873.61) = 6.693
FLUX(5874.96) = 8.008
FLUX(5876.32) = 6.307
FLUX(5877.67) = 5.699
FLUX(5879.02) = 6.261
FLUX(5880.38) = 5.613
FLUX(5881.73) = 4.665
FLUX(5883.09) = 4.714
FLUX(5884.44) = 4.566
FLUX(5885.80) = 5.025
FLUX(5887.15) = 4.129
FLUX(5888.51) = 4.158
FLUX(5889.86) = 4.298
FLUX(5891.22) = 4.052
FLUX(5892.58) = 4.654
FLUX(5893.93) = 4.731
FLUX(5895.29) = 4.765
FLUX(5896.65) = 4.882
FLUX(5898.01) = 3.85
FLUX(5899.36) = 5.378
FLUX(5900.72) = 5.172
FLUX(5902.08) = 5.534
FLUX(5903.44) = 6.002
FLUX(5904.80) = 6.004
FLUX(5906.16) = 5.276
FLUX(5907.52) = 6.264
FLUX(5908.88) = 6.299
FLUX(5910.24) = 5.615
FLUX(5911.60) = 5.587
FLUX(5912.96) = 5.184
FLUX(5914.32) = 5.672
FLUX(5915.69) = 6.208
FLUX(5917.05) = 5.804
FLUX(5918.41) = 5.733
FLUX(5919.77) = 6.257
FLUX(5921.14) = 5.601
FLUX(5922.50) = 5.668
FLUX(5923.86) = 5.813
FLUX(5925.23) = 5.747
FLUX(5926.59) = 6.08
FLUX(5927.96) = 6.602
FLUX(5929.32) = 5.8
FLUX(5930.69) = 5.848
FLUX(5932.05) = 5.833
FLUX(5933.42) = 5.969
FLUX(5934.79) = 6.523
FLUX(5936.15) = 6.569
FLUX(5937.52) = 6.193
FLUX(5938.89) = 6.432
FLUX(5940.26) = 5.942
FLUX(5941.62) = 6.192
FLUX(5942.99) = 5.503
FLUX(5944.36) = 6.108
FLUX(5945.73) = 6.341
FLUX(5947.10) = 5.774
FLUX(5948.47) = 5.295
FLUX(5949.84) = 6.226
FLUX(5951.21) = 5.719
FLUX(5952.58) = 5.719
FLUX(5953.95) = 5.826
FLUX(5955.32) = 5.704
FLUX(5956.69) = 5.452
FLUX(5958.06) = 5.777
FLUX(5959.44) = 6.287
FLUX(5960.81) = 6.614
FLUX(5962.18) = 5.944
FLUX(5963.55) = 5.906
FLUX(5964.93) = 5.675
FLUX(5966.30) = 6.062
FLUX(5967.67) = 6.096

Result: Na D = 5.9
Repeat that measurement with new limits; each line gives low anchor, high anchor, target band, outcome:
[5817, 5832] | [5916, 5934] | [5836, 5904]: 5.38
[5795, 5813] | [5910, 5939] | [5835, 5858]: 1.03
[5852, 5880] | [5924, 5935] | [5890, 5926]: 3.45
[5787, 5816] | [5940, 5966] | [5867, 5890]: 1.10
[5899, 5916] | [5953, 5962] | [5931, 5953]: -0.59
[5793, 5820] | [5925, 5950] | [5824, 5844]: -0.49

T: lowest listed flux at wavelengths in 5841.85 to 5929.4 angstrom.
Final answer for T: 3.85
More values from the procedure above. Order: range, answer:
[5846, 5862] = 4.562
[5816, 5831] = 5.004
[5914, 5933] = 5.601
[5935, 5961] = 5.295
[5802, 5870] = 3.794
